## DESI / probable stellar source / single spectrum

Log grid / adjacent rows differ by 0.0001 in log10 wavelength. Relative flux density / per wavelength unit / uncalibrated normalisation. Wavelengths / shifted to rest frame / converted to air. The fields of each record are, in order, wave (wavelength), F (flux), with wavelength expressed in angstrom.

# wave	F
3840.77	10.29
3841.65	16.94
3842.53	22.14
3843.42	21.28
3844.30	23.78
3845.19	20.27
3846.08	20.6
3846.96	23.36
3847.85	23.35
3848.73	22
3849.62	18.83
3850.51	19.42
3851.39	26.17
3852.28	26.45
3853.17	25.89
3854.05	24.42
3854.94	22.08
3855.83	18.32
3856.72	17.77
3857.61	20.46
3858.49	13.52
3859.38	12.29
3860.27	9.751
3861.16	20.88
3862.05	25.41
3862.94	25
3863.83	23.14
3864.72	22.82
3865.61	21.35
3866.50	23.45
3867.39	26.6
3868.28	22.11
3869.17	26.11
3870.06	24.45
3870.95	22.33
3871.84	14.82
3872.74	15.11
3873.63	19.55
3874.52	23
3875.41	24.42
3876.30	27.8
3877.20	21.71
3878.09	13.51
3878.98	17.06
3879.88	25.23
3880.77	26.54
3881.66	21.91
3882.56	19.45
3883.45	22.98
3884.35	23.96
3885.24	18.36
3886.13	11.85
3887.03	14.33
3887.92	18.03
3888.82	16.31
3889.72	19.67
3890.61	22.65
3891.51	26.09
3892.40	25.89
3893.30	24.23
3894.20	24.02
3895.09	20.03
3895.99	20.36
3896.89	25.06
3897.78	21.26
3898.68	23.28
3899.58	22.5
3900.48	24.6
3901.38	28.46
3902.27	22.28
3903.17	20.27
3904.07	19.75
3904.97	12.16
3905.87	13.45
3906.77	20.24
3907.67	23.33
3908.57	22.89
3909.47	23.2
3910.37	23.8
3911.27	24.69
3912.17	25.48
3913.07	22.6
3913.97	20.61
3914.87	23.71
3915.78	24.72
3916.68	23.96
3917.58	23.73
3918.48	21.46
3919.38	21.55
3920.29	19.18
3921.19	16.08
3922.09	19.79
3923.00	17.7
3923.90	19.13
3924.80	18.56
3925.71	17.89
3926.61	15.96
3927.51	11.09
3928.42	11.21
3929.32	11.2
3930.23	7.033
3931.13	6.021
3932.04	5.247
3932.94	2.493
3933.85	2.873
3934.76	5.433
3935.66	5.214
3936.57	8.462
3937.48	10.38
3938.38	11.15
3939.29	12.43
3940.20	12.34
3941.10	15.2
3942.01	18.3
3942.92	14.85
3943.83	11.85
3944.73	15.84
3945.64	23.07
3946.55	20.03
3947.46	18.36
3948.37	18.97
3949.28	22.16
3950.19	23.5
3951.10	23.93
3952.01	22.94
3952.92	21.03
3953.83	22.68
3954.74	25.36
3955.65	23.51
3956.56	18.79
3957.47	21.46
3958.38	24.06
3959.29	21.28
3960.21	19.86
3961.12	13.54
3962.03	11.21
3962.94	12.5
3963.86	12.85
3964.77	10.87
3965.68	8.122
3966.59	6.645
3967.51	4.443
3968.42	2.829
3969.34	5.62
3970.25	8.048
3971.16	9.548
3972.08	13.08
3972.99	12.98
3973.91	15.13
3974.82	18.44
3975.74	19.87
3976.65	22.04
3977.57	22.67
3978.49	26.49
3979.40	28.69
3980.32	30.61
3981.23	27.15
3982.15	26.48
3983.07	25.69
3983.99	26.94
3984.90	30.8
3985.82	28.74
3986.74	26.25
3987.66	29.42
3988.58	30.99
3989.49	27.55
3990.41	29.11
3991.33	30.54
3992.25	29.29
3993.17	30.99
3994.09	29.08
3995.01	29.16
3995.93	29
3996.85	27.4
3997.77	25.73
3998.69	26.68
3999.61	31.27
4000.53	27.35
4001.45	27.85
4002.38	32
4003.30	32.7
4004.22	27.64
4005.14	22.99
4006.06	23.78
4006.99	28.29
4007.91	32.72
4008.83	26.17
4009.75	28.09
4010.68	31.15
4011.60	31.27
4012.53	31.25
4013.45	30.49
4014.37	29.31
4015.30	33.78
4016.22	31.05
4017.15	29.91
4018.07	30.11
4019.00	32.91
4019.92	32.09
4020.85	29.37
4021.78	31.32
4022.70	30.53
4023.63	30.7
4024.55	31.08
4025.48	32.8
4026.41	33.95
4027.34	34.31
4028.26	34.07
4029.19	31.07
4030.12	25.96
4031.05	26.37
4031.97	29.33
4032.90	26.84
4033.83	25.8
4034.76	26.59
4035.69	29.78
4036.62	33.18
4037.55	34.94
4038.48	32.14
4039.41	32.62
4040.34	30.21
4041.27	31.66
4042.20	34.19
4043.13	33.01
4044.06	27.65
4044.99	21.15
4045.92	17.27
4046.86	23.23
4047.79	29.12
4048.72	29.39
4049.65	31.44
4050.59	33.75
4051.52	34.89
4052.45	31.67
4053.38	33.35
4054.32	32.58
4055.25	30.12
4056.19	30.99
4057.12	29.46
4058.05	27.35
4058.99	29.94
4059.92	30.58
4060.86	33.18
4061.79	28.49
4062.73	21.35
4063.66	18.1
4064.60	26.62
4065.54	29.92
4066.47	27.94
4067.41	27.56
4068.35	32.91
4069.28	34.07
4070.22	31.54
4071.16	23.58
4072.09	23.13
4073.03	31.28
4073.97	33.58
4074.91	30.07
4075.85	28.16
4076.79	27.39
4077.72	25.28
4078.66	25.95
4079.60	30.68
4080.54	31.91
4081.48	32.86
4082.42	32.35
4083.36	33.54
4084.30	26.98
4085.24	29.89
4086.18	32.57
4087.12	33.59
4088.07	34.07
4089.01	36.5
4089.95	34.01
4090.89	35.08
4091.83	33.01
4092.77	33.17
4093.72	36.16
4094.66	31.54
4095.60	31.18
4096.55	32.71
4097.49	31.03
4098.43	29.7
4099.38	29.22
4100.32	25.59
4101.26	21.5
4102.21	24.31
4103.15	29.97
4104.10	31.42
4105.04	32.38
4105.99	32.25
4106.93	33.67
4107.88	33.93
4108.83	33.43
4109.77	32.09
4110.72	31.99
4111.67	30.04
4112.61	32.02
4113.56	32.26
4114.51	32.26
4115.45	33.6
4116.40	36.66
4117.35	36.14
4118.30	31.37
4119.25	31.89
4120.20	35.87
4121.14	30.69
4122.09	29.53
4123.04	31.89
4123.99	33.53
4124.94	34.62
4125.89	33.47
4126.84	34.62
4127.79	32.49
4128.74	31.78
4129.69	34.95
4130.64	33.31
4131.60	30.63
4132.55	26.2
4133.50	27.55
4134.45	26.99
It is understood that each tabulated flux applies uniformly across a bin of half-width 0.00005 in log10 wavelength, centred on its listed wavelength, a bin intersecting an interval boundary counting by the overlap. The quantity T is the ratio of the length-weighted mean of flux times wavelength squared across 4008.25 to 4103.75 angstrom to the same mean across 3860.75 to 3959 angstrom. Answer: 1.67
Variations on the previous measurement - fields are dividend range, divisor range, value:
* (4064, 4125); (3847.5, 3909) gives 1.64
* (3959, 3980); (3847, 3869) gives 0.71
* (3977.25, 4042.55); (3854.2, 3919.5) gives 1.48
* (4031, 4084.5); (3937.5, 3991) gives 1.61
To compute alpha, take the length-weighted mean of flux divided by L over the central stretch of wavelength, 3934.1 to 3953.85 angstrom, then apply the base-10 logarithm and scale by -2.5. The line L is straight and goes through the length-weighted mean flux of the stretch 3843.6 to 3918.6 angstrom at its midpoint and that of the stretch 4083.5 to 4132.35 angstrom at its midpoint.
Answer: 0.46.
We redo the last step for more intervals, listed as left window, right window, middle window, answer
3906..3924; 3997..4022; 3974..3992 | 0.03 mag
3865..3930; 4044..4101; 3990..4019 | -0.12 mag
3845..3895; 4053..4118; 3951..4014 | 0.14 mag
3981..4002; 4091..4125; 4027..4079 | 0.03 mag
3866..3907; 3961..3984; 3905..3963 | 0.06 mag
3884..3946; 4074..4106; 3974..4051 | -0.16 mag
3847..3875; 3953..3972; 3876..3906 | -0.10 mag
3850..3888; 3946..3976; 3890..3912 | -0.16 mag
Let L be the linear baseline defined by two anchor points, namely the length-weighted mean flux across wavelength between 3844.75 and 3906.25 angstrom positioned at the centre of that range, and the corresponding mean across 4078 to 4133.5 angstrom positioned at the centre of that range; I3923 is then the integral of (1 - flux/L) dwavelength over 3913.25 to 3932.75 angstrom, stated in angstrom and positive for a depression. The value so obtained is 5.4 angstrom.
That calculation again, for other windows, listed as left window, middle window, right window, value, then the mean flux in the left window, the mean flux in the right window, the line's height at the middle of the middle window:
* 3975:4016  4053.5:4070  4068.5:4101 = 0.6 angstrom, 28.3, 30.9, 30.2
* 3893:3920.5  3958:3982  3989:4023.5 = 9.9 angstrom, 22.2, 29.5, 26.8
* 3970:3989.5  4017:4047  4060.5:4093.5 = -3.5 angstrom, 23.1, 30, 26.9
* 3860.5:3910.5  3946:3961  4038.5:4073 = 1.8 angstrom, 21.5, 29.1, 24.5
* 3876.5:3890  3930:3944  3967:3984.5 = 7.0 angstrom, 19.5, 18.3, 18.8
